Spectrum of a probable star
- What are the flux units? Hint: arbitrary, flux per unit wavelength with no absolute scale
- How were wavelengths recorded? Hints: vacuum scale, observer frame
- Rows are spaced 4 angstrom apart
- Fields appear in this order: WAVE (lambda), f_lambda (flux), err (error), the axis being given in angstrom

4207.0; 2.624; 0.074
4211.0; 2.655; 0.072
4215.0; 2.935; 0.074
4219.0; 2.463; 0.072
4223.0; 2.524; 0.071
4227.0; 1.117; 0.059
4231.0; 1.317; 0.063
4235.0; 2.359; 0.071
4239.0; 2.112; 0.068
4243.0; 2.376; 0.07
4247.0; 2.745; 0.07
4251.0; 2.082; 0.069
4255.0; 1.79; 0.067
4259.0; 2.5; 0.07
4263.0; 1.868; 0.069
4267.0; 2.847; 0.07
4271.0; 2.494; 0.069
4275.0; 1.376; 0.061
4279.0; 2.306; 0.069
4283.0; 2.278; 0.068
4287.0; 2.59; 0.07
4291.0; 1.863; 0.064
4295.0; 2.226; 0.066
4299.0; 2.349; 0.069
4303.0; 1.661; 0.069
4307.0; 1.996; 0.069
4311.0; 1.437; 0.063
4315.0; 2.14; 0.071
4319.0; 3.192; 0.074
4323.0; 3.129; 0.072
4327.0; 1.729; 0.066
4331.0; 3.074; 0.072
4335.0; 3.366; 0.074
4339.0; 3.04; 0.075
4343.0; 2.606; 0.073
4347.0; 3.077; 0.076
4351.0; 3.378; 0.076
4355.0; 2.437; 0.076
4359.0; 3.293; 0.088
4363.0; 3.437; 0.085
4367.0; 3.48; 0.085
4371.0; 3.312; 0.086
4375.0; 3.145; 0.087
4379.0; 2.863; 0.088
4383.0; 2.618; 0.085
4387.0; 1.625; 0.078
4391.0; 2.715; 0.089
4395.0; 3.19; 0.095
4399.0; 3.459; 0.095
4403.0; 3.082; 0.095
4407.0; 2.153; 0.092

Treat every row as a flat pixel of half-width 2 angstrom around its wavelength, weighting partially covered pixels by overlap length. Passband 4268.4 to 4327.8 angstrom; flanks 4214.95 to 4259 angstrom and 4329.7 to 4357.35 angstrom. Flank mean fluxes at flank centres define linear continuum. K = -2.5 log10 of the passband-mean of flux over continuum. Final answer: 0.20 mag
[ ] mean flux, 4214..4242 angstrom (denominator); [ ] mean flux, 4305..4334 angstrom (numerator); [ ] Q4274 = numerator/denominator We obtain 1.15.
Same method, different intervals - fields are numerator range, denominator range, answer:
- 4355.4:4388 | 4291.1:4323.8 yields 1.35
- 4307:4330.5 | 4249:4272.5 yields 1.04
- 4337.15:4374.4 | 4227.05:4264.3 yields 1.50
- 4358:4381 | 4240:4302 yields 1.46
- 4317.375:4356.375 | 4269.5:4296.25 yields 1.35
